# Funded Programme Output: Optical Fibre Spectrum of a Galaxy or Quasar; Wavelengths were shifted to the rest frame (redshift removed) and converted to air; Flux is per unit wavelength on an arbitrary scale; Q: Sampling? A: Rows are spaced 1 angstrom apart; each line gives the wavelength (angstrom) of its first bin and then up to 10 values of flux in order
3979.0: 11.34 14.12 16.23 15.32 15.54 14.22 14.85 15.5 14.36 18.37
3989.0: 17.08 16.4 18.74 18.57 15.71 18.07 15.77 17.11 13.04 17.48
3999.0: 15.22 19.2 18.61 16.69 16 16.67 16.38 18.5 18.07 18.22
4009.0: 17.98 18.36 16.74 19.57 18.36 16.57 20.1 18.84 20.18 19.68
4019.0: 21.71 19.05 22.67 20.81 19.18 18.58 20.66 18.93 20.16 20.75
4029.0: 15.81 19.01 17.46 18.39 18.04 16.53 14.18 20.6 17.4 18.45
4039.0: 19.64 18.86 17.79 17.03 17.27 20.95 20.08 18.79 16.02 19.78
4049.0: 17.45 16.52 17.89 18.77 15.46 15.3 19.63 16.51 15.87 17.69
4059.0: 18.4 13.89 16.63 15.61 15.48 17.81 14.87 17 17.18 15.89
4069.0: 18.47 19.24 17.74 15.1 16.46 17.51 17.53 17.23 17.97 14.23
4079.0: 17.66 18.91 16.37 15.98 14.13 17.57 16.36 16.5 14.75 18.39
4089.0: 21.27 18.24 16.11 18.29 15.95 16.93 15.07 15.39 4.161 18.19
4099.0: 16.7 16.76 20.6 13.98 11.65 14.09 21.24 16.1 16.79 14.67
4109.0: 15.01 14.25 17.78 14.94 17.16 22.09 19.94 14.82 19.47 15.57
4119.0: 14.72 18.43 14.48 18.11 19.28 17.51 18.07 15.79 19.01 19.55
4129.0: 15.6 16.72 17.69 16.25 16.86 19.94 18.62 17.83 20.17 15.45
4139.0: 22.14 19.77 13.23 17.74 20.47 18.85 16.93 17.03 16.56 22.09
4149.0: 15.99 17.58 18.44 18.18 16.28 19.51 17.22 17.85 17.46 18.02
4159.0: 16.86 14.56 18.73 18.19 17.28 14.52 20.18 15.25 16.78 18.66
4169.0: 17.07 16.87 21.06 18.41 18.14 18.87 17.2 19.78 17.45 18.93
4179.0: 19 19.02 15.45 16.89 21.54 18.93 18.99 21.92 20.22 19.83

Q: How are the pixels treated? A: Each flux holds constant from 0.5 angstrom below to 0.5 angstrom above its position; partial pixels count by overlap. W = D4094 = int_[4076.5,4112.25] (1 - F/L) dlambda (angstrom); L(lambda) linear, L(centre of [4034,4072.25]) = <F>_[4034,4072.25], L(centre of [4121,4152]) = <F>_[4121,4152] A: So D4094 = 2.95 angstrom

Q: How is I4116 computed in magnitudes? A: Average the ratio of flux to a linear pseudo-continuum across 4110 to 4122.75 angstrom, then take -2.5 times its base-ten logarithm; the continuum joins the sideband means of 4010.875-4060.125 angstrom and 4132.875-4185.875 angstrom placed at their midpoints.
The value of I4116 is 0.06 mag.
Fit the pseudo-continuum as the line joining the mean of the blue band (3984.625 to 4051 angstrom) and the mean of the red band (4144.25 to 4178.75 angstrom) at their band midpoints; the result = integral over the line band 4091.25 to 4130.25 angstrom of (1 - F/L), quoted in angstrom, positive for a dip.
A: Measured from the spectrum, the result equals 2.9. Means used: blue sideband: 18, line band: 16.5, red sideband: 17.8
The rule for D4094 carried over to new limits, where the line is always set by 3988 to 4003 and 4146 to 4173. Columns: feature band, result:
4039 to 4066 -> -0.2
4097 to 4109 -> 1.1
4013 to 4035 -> -2.5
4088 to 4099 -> 0.8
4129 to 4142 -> -0.2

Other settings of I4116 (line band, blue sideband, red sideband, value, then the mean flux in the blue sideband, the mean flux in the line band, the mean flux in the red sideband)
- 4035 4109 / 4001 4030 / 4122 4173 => 0.09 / 18.8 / 16.9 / 17.8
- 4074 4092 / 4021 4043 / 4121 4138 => 0.07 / 18.6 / 17.1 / 17.8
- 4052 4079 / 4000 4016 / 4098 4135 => 0.04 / 17.9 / 16.8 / 17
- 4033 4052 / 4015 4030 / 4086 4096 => 0.05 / 19.8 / 18.1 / 17.1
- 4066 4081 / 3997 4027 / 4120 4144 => 0.06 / 18.5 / 17.2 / 17.9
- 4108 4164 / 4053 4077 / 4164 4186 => 0.01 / 16.8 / 17.5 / 18.3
